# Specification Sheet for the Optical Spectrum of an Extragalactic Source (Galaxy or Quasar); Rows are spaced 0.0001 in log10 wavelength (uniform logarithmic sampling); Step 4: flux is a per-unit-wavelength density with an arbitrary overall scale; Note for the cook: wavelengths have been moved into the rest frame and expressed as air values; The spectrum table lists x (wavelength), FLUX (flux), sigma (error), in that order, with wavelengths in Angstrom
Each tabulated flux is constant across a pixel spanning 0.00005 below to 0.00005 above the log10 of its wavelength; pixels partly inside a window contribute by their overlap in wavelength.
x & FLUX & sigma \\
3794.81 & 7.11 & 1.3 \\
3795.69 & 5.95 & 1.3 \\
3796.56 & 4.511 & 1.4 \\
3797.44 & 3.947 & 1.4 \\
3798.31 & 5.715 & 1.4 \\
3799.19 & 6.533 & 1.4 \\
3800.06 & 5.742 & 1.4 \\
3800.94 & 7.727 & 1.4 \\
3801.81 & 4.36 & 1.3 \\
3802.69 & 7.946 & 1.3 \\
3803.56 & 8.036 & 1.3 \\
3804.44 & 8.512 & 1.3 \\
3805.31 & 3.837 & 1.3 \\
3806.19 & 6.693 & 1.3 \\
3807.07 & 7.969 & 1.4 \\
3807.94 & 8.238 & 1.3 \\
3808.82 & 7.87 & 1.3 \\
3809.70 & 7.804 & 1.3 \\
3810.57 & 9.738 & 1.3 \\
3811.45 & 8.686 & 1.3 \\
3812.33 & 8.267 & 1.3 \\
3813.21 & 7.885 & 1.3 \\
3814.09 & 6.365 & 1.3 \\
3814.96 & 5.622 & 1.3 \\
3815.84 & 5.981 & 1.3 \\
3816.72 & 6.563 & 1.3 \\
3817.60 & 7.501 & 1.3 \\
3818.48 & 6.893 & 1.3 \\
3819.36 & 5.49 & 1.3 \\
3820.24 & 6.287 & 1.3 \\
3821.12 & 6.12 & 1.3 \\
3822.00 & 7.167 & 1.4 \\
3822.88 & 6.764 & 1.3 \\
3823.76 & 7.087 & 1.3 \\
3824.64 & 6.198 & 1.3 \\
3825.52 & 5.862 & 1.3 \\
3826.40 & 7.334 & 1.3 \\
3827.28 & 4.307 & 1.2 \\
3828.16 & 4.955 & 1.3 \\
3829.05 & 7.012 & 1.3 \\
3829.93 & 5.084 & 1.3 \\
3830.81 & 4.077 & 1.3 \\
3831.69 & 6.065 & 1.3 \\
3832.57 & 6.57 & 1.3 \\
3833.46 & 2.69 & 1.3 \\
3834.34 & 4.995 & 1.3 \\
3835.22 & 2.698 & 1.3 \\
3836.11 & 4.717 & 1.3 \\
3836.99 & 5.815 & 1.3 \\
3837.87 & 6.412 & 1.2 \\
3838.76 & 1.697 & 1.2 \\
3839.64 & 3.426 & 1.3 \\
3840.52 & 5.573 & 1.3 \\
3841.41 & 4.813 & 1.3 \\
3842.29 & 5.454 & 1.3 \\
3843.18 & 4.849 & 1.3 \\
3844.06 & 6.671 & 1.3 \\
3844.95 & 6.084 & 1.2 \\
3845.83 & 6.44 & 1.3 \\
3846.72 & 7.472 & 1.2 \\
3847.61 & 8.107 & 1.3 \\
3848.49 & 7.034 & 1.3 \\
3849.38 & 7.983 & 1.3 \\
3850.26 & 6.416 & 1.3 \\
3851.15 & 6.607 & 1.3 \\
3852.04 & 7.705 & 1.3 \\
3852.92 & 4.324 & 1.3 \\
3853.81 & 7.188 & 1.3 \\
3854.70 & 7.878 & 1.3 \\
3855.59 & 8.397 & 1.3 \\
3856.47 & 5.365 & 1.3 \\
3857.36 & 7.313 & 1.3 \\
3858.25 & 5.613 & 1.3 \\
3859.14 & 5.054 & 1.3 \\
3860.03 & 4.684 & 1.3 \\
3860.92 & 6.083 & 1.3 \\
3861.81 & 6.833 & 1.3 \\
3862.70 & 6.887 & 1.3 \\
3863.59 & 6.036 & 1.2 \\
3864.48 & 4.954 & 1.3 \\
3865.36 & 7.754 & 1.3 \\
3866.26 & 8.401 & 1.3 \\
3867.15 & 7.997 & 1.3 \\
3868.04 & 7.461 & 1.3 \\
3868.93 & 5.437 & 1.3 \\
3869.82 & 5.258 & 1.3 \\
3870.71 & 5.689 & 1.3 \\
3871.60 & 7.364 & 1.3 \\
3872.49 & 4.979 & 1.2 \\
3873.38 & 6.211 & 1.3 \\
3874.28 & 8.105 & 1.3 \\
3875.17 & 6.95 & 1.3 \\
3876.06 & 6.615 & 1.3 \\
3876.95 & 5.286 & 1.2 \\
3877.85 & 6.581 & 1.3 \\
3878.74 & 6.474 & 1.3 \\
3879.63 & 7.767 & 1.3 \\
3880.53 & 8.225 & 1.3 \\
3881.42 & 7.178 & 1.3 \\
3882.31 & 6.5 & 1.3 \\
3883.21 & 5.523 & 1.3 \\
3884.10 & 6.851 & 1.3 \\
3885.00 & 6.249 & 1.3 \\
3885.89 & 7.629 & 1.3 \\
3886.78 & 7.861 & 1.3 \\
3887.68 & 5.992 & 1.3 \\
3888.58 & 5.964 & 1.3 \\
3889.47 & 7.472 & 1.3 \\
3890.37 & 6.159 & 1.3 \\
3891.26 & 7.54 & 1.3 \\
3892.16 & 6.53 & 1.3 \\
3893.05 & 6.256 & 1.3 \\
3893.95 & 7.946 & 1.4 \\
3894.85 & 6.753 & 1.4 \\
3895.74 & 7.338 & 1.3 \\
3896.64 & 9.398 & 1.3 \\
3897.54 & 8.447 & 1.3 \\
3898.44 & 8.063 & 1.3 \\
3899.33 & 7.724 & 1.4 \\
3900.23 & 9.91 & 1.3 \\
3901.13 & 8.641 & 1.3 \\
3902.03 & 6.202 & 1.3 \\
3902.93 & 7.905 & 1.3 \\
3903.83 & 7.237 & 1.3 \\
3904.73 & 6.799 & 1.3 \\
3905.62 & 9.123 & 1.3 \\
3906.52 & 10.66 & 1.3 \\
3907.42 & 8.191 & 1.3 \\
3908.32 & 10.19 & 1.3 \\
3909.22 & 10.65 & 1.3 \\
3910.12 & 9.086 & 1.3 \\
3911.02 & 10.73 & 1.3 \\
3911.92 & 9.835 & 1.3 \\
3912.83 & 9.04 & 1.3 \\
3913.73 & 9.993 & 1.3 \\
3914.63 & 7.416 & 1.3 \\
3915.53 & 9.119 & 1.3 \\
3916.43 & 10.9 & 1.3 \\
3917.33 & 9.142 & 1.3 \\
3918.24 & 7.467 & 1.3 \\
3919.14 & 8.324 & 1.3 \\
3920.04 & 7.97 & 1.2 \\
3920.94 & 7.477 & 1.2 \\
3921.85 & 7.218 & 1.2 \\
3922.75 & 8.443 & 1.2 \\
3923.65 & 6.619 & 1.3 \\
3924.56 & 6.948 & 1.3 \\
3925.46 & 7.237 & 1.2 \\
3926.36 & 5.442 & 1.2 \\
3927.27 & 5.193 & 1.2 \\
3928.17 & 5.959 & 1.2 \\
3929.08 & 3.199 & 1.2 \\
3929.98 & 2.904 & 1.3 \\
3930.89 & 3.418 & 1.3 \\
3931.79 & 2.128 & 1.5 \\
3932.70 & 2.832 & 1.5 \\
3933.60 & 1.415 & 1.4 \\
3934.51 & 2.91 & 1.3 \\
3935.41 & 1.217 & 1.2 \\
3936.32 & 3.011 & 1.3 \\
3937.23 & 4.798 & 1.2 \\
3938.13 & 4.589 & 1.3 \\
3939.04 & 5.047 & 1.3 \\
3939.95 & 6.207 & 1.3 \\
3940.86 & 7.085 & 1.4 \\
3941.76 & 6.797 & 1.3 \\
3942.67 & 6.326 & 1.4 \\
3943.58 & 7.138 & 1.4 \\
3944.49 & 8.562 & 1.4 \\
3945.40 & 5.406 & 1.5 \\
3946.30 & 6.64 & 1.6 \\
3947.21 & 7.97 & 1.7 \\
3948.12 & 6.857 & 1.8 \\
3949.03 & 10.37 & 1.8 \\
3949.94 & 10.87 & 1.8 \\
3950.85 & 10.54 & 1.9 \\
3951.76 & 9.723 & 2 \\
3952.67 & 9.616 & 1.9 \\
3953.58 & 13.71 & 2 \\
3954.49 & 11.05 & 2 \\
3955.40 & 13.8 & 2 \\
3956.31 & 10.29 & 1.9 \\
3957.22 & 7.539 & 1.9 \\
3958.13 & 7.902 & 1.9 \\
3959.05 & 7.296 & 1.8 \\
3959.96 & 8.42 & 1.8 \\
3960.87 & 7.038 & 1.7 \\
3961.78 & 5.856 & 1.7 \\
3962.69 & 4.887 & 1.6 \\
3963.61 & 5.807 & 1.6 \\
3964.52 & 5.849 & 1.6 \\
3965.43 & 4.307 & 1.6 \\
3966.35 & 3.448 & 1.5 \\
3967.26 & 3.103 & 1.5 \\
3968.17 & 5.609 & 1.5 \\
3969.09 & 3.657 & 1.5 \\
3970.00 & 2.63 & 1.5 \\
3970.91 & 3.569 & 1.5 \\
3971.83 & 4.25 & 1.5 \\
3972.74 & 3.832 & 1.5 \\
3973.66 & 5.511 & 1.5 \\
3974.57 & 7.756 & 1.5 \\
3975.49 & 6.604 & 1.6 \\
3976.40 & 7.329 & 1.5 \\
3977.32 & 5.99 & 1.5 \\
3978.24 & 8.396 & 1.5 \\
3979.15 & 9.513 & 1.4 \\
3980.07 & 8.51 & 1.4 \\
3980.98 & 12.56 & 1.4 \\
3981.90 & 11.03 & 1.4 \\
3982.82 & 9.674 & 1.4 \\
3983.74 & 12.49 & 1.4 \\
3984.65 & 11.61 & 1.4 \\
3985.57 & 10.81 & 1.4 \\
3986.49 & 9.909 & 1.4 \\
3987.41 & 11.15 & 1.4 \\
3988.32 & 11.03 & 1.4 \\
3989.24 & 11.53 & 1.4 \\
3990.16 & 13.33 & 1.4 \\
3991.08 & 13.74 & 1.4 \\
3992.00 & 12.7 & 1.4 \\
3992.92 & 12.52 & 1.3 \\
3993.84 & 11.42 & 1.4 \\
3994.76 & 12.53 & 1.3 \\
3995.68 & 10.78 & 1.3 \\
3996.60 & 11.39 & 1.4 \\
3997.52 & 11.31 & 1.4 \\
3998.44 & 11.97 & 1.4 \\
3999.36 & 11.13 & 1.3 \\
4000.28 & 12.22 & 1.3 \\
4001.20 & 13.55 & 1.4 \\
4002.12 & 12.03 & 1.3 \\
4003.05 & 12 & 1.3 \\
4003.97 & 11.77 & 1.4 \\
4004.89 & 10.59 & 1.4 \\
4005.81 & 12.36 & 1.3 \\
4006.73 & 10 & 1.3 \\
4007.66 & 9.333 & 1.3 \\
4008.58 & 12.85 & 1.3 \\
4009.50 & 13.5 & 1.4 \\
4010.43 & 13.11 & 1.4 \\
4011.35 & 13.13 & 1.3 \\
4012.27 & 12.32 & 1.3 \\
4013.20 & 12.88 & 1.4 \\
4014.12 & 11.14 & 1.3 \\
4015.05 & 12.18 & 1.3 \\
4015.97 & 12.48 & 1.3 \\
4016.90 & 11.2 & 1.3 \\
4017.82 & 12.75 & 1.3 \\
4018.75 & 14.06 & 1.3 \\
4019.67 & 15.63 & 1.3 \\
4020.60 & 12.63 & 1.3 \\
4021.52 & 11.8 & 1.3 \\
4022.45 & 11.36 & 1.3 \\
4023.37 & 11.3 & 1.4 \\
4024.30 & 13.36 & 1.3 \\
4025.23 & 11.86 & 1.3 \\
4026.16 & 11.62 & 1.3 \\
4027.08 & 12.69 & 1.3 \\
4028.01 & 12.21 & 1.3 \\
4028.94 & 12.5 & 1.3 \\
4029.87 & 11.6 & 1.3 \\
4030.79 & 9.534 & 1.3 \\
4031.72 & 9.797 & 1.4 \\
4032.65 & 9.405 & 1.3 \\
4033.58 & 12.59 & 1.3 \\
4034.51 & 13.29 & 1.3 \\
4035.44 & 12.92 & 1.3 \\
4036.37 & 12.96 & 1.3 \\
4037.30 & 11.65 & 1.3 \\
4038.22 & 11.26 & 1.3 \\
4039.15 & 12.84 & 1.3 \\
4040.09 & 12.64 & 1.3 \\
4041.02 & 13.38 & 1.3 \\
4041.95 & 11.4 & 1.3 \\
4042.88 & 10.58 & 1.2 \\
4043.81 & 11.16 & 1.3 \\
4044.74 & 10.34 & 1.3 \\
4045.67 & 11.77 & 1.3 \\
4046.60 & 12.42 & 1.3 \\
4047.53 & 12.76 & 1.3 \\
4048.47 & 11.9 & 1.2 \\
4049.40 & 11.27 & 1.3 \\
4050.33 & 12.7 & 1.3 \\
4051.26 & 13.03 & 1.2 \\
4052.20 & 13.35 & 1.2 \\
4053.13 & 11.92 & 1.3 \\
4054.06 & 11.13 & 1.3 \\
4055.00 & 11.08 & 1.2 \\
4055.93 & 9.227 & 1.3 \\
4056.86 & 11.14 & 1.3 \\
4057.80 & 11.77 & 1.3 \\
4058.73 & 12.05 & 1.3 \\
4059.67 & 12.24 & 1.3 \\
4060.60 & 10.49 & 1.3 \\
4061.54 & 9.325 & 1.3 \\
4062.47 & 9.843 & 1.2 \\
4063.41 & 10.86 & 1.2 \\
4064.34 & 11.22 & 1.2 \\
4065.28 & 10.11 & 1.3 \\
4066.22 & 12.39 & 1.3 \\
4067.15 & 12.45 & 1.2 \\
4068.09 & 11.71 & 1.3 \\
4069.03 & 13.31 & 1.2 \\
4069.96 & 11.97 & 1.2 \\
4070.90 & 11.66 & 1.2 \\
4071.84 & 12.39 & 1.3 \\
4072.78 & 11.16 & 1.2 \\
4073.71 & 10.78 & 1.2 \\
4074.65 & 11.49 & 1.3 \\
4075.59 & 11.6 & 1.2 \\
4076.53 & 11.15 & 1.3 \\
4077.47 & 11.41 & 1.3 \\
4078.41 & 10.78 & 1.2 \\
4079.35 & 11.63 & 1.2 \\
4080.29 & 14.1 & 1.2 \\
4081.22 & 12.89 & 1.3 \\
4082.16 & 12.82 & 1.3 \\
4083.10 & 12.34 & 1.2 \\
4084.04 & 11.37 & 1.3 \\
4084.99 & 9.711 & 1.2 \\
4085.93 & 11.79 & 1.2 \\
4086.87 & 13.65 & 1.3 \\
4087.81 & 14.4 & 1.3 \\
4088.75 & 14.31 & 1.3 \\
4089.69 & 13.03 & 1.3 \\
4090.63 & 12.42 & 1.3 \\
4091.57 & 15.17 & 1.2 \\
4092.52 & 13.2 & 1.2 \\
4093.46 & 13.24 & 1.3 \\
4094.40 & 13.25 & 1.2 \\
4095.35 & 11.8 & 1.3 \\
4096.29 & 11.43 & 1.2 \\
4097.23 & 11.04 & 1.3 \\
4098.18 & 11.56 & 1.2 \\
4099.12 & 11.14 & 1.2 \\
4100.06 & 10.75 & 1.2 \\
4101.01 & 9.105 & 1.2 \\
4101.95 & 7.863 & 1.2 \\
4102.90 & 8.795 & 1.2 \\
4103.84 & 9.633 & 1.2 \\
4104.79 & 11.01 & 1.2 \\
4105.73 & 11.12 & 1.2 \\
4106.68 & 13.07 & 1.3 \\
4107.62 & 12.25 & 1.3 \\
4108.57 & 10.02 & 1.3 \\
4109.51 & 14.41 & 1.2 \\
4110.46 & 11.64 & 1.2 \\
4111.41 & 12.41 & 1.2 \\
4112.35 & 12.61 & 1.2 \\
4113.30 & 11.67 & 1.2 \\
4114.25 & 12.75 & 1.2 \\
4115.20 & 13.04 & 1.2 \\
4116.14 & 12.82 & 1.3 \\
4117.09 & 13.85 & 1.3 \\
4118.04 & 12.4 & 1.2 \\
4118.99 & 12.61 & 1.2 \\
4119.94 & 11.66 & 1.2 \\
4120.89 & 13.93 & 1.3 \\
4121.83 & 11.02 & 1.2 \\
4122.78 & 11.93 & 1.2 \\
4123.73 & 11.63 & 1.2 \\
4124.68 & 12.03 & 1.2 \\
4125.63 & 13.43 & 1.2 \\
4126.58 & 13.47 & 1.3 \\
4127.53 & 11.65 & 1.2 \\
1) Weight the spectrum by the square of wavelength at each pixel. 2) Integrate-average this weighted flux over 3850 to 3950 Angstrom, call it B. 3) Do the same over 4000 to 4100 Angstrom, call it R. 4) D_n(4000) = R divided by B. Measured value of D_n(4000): 1.9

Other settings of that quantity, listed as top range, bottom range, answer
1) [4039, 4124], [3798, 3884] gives 2.10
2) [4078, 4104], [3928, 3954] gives 2.10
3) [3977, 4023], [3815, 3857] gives 2.13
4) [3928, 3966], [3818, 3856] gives 1.18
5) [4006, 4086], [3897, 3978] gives 1.78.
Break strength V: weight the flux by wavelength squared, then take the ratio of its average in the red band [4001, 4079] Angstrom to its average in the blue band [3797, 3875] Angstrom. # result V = 2.07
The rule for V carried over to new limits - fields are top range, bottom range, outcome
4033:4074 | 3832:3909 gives 1.92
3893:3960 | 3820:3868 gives 1.30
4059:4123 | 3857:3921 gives 1.76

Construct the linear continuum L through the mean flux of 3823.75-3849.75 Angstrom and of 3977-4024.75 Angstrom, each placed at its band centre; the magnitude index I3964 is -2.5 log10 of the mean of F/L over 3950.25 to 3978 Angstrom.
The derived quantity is 0.43 mag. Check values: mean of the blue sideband 5.55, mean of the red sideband 11.7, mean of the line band 6.92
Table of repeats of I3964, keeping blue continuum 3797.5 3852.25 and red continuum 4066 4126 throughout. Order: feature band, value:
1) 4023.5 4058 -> -0.09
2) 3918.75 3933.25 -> 0.43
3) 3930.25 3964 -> 0.28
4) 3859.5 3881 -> 0.10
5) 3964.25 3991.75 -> 0.19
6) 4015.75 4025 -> -0.21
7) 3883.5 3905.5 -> 0.05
